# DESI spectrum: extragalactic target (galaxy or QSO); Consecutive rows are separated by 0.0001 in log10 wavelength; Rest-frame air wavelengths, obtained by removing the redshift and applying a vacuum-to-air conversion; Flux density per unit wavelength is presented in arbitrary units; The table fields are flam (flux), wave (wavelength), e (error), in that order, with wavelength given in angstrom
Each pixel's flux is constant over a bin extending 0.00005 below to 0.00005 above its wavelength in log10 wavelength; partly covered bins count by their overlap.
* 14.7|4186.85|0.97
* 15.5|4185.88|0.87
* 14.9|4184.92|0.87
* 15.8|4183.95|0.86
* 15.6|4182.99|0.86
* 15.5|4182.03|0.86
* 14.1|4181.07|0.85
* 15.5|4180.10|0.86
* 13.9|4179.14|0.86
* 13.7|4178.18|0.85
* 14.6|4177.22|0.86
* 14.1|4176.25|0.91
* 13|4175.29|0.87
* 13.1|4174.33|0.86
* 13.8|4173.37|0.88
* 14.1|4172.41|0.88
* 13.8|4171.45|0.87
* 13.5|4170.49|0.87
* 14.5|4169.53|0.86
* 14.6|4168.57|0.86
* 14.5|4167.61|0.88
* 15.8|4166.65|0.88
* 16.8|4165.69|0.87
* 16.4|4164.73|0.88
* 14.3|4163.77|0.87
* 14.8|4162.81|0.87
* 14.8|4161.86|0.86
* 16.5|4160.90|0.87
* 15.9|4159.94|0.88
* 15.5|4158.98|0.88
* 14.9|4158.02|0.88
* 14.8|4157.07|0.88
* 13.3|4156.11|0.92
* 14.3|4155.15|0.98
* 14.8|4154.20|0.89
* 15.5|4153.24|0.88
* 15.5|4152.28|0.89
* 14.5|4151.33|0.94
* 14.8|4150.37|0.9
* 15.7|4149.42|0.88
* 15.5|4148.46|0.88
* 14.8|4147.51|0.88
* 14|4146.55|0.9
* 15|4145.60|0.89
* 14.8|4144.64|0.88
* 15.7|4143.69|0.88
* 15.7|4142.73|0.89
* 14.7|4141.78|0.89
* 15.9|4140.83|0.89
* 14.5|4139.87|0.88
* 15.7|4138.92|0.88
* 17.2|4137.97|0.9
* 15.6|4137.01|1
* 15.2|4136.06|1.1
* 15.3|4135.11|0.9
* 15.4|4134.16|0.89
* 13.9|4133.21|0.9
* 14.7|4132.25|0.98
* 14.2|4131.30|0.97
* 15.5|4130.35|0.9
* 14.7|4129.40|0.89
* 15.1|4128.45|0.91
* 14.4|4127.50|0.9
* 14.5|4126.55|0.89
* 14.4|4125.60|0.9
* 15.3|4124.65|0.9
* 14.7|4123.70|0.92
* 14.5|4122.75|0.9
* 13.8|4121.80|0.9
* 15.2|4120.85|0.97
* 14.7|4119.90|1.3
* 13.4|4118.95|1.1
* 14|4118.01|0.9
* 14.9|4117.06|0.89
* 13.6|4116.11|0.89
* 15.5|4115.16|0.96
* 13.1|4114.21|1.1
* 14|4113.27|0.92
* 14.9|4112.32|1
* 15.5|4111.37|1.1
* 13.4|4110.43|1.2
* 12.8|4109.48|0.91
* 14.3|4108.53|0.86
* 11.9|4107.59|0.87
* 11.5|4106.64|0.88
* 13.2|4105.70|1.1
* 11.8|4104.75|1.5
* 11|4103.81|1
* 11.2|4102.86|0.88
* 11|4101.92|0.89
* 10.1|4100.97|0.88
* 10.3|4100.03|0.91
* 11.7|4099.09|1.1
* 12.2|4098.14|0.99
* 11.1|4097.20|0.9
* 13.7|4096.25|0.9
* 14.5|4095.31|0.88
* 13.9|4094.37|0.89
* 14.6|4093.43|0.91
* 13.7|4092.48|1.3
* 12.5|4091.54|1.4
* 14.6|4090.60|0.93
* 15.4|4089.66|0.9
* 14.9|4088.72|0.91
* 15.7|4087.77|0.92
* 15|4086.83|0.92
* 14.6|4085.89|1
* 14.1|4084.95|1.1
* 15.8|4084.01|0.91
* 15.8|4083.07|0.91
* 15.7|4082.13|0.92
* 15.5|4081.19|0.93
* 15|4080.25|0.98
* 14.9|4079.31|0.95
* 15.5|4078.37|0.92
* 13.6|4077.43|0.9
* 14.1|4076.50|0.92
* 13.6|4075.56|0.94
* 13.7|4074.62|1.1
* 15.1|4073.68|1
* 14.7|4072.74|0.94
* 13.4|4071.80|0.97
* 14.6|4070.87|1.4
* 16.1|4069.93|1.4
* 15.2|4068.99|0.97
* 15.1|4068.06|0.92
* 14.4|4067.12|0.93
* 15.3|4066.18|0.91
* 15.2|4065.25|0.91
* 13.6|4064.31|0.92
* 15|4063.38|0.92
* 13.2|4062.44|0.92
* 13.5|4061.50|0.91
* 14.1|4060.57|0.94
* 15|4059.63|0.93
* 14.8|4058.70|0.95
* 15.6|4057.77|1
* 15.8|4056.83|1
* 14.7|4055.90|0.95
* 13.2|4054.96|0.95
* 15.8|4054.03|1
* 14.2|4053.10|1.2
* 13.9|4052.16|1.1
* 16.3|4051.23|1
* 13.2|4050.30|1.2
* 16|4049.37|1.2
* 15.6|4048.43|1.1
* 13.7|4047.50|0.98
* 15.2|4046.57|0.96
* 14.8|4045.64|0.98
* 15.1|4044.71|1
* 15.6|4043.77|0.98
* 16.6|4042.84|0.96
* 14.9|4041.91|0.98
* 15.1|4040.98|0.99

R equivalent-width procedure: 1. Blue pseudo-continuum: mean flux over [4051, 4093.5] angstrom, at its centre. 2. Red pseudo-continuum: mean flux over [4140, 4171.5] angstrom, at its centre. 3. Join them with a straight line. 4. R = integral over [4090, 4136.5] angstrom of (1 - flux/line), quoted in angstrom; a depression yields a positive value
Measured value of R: 3.7 angstrom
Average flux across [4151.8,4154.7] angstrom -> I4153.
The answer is 15.3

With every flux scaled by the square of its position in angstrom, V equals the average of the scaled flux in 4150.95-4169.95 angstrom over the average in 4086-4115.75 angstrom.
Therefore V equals 1.2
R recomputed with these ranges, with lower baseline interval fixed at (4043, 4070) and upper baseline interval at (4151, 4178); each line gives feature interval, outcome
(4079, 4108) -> 2.6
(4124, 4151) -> -0.6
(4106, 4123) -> 0.9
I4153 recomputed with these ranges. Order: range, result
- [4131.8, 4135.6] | 14.8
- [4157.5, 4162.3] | 15.5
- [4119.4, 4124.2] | 14.6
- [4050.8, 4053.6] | 14.8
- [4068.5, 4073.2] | 14.8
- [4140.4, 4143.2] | 15.5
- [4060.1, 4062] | 13.8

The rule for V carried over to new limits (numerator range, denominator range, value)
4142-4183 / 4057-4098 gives 1.06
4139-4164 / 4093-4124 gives 1.16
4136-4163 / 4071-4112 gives 1.14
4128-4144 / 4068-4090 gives 1.05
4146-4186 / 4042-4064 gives 1.05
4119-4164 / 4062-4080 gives 1.07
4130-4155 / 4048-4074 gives 1.07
